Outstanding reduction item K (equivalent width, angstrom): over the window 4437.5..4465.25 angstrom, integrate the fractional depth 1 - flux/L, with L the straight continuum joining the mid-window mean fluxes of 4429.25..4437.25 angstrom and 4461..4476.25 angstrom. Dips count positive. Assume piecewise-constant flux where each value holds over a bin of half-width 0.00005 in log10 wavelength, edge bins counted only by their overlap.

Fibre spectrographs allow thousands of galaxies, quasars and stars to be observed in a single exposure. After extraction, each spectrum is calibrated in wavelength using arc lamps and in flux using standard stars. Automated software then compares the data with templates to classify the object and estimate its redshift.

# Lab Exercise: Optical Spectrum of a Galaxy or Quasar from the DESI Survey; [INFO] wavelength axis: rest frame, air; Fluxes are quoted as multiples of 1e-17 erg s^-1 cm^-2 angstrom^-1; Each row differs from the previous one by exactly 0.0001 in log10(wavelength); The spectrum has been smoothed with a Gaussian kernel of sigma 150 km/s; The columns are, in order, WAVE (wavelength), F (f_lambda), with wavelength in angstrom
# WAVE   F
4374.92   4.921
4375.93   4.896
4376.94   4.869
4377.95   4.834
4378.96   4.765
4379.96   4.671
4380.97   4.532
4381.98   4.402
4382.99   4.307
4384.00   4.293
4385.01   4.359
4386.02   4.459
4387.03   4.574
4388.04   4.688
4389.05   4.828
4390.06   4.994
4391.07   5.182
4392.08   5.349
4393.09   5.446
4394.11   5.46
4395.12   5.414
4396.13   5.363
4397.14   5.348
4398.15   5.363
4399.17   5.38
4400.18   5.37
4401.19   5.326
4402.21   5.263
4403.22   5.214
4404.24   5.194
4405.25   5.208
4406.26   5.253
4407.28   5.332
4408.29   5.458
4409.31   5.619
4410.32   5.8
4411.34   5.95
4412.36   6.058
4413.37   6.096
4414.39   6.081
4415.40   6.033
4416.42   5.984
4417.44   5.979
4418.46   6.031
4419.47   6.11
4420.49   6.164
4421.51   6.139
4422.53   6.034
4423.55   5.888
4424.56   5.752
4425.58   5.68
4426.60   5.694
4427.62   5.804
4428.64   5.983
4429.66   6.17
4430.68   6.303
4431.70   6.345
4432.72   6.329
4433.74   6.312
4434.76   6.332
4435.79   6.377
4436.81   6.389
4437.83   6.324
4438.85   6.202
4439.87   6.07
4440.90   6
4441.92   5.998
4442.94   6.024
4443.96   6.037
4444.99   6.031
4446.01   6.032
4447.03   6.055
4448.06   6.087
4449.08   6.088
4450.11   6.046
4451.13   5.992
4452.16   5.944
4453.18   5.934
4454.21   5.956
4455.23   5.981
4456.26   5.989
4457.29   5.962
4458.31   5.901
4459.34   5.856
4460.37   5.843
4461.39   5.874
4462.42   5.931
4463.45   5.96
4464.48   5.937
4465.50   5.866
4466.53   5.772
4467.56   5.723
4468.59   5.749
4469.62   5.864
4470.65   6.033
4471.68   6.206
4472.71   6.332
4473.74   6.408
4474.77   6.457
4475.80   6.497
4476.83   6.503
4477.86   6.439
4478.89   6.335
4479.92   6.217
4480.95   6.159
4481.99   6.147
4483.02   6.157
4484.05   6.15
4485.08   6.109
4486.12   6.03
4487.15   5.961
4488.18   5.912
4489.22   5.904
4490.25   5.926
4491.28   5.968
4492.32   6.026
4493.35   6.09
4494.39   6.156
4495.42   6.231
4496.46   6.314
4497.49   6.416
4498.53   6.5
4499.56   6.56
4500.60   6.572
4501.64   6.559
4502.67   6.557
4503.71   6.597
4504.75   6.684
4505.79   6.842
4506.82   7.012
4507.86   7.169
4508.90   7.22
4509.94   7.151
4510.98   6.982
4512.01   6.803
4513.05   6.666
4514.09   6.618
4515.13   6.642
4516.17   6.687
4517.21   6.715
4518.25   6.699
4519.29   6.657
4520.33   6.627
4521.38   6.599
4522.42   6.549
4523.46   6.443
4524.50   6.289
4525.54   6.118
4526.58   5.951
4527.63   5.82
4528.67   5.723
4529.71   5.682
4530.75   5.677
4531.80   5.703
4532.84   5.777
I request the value 0.8 angstrom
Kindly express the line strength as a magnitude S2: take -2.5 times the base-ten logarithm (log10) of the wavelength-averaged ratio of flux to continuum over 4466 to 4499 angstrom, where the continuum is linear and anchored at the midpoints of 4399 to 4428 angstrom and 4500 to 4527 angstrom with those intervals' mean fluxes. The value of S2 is 0.04 mag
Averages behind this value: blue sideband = 5.73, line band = 6.15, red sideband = 6.67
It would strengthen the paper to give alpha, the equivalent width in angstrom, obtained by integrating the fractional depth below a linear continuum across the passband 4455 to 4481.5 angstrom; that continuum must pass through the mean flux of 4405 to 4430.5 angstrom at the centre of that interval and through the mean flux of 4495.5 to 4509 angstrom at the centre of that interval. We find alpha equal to 1.13 angstrom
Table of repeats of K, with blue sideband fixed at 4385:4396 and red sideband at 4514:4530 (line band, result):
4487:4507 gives -0.7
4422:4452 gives -3.2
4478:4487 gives -0.3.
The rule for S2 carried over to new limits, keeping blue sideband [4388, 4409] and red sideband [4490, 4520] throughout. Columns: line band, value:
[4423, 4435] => -0.07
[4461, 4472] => 0.04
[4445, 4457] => -0.02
